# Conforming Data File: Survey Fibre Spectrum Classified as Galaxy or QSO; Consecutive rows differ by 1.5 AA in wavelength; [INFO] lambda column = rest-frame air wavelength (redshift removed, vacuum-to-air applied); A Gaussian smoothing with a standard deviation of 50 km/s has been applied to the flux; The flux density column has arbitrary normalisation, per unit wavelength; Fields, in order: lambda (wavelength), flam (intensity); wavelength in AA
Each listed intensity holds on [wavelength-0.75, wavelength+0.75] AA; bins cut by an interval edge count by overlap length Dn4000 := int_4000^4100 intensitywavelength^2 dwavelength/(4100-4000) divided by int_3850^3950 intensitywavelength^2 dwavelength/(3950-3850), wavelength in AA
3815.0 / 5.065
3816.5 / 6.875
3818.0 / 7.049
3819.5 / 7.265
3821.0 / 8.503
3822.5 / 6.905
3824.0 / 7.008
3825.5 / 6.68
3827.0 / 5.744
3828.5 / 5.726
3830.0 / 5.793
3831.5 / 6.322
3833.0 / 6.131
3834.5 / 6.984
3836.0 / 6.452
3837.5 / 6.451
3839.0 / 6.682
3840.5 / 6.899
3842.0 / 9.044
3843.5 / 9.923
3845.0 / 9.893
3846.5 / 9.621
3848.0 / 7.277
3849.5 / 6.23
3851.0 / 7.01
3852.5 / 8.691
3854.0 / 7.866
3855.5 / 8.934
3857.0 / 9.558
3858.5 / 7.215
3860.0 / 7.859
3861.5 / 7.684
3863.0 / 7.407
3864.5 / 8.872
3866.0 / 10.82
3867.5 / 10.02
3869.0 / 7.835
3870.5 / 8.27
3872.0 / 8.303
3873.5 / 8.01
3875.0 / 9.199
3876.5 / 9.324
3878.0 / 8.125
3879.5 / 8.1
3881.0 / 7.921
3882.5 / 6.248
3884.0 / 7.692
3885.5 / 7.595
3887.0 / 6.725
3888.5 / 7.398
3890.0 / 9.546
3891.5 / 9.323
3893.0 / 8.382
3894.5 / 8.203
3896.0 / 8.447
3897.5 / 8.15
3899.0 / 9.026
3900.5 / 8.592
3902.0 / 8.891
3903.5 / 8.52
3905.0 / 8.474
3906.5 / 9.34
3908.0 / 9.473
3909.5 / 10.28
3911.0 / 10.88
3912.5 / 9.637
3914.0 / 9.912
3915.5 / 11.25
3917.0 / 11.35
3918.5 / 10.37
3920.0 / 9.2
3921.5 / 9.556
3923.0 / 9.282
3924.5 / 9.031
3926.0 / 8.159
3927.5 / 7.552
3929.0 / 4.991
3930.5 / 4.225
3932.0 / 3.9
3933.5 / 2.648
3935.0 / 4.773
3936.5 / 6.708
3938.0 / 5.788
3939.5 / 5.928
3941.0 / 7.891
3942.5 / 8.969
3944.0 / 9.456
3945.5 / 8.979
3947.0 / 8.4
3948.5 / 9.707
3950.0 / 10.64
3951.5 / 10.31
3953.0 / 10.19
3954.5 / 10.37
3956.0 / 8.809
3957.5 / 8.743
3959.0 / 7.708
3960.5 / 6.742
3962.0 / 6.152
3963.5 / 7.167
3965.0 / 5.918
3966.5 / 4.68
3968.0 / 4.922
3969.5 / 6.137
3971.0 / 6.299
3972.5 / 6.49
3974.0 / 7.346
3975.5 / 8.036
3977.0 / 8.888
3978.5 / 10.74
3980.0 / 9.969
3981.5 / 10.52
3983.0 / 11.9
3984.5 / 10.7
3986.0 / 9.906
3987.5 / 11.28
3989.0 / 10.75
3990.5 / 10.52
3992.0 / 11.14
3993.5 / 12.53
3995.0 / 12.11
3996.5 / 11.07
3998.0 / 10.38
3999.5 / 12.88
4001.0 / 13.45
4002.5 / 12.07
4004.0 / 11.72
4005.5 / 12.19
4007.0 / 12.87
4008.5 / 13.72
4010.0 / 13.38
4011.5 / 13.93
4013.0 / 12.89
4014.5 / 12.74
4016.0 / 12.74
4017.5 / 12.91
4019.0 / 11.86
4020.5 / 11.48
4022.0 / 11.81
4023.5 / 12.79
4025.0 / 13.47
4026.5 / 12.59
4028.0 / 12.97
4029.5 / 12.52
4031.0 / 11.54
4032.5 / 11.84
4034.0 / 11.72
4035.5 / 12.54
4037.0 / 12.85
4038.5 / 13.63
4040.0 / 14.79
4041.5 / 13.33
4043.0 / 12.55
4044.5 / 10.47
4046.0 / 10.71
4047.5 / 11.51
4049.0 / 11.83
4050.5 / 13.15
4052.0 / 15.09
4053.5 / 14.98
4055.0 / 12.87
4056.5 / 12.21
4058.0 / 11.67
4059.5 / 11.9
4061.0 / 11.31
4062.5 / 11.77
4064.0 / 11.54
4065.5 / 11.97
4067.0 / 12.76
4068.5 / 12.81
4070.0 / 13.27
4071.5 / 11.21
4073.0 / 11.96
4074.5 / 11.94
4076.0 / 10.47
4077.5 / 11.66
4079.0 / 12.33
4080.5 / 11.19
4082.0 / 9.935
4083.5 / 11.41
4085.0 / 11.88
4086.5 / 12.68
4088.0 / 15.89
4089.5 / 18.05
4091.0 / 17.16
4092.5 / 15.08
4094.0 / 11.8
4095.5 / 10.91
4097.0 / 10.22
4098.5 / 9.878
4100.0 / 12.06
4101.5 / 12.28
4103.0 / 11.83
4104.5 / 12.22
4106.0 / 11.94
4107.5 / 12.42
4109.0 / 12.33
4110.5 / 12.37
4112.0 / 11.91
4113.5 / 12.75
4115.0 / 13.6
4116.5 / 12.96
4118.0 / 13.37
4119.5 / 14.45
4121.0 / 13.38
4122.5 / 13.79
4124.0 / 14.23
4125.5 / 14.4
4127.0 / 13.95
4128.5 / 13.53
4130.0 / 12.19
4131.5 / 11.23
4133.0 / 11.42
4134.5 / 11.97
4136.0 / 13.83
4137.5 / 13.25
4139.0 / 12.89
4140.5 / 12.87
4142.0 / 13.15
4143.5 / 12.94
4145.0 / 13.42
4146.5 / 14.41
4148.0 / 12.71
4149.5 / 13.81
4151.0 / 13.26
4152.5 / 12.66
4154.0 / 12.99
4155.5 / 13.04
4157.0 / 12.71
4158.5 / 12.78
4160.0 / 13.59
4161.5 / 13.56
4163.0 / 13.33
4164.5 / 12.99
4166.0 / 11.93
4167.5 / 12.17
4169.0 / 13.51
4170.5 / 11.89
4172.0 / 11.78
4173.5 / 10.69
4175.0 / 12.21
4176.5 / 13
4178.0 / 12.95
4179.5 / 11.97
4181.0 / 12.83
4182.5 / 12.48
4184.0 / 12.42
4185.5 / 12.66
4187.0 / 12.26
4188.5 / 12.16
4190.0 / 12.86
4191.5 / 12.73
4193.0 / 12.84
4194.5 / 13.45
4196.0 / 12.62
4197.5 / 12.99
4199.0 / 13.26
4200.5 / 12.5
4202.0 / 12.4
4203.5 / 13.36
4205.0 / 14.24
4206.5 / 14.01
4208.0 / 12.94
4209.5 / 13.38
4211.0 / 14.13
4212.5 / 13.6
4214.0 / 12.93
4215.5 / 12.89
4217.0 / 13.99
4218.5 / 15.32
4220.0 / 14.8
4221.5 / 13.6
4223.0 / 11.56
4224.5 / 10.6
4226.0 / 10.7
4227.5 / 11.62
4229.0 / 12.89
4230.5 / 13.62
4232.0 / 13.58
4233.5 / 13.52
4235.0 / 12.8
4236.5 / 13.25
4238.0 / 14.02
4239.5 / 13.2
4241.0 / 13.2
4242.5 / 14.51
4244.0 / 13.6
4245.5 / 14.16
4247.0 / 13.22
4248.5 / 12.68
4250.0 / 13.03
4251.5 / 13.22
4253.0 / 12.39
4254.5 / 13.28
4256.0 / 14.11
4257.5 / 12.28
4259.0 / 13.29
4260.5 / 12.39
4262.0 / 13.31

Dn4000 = 1.63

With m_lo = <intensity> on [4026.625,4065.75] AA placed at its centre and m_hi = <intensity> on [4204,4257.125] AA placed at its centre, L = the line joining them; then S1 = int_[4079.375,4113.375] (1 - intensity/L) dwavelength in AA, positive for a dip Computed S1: 0.38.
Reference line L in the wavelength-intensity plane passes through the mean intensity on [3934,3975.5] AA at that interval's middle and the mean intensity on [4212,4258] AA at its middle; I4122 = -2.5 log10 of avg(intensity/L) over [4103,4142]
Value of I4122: -0.18 mag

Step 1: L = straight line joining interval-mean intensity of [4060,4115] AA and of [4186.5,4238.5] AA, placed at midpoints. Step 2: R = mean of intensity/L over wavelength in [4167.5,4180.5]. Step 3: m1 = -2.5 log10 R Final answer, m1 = 0.050 mag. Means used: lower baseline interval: 12.3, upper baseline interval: 13.1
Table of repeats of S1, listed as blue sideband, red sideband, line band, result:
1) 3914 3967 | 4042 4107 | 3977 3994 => -2.51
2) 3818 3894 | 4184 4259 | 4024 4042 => -4.19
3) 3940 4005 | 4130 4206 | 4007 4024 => -4.45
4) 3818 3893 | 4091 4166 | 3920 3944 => 6.31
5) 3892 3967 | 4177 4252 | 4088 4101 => -2.66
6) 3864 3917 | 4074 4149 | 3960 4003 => 4.74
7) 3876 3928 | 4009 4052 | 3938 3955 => 1.94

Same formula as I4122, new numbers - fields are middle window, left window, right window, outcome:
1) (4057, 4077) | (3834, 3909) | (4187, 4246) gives -0.08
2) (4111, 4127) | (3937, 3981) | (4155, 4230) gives -0.19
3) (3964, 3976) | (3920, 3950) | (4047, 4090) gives 0.36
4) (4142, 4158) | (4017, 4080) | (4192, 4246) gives -0.03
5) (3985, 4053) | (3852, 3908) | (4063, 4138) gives -0.12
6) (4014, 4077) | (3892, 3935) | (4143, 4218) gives -0.16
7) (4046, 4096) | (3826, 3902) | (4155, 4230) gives -0.14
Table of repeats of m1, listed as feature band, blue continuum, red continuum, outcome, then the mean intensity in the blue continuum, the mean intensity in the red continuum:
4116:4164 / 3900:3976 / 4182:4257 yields -0.133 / 8.01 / 13.1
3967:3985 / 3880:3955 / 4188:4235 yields 0.111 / 8.36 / 13.1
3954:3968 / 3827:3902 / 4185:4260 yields 0.287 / 7.98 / 13.1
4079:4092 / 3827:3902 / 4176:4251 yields -0.200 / 7.98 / 13.1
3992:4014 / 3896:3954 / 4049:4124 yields -0.192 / 8.44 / 12.6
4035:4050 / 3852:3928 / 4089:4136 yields -0.077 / 8.76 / 12.9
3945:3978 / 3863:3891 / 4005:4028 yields 0.362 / 8.32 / 12.8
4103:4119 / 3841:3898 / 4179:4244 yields -0.082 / 8.33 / 13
